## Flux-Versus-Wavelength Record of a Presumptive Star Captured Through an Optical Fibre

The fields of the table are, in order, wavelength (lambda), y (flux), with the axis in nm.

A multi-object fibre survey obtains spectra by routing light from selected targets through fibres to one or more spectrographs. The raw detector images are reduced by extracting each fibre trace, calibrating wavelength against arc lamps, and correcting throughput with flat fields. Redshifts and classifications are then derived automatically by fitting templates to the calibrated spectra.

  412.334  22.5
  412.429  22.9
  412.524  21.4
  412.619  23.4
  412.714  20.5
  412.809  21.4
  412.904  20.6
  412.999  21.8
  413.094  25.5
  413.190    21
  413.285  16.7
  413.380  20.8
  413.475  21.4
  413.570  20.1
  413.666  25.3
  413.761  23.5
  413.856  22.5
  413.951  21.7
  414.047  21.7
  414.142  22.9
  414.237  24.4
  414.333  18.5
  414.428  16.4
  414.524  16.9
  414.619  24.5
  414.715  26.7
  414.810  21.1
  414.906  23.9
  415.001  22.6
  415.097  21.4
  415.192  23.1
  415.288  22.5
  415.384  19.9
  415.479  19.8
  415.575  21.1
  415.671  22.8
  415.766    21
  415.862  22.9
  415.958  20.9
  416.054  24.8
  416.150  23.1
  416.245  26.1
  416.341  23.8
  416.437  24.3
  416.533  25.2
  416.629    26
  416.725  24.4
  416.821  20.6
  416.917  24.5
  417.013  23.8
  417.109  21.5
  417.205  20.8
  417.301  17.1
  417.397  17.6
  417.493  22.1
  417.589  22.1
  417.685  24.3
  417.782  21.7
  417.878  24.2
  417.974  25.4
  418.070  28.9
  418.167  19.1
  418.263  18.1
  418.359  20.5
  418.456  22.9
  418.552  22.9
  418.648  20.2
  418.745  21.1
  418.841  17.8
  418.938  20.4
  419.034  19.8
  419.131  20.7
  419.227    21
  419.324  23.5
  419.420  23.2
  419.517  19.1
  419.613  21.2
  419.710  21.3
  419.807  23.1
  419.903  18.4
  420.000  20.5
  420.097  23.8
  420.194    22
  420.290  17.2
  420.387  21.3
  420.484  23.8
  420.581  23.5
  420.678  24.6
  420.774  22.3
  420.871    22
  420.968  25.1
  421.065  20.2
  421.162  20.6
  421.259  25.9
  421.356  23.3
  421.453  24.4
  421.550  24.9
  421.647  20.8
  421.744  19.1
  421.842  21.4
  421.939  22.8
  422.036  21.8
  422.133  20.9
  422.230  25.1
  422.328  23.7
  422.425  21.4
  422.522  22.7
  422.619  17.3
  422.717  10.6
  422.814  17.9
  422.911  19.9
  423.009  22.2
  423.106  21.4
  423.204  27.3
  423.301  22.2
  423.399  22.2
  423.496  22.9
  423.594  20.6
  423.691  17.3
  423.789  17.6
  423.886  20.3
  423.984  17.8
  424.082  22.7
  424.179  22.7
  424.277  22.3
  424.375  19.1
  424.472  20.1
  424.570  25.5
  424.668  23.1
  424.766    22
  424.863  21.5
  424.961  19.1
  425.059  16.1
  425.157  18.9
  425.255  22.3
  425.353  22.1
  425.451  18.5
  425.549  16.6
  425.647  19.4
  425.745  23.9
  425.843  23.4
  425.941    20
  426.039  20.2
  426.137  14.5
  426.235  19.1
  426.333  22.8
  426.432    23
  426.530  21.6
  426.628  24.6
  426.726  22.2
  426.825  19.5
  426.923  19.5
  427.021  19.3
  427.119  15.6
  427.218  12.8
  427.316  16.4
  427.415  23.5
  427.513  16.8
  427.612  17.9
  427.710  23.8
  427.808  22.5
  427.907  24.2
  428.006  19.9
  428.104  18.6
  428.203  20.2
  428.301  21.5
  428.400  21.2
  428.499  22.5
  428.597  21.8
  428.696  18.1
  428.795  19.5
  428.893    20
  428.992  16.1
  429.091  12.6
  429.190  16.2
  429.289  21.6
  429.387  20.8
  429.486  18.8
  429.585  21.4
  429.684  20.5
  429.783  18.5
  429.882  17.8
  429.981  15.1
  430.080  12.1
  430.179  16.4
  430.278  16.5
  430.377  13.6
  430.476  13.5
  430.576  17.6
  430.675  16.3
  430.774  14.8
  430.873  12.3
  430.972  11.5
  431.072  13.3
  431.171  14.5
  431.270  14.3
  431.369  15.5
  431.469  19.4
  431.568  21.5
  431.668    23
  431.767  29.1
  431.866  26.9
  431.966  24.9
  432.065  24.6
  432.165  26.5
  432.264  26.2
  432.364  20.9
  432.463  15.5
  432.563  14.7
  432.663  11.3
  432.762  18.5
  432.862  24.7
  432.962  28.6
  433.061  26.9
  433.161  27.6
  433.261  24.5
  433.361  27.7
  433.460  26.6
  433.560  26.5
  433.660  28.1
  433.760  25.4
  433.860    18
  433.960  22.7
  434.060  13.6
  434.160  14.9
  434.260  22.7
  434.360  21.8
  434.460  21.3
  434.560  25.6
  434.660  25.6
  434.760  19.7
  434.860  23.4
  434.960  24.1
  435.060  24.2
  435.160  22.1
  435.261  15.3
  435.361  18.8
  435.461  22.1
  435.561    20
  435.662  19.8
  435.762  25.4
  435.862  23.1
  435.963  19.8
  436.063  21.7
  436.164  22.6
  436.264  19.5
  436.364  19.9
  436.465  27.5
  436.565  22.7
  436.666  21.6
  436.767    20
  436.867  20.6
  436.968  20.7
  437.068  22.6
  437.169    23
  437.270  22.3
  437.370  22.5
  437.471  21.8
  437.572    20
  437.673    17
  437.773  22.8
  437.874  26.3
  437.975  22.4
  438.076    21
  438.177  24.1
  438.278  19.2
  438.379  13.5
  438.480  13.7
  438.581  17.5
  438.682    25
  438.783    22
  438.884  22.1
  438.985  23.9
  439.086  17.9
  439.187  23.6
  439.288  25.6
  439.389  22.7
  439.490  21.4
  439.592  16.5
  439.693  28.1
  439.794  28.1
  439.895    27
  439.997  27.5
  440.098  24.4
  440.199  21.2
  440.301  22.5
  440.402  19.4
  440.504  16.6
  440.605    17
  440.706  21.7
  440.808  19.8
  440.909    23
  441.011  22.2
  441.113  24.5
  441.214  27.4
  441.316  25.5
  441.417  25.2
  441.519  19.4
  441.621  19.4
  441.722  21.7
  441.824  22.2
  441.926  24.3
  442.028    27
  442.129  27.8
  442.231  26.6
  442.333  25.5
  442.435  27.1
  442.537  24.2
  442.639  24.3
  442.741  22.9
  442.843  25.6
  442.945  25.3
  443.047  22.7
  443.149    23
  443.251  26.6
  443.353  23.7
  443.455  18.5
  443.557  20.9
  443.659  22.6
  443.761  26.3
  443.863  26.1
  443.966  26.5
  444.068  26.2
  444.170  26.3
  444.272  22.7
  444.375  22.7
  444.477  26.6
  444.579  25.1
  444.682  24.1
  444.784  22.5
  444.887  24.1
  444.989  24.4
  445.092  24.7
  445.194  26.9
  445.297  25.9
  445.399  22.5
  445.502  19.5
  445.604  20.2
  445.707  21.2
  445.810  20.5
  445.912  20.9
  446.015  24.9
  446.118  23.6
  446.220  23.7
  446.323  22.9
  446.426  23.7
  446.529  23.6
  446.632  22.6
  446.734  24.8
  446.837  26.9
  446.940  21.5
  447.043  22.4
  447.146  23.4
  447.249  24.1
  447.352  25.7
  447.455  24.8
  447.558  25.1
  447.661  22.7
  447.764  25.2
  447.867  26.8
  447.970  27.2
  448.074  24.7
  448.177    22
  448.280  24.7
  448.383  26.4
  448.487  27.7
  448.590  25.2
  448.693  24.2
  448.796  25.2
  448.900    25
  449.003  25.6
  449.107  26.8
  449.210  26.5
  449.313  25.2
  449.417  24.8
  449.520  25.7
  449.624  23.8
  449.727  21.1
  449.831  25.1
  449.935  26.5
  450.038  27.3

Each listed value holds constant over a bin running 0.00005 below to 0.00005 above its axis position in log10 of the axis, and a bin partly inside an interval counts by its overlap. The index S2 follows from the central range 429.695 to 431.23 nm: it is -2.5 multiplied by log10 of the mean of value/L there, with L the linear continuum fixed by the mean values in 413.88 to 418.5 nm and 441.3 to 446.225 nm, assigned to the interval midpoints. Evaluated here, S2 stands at 0.47 mag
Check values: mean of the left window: 22.3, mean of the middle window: 15.1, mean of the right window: 23.9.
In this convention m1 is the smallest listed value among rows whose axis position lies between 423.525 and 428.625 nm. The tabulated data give 12.8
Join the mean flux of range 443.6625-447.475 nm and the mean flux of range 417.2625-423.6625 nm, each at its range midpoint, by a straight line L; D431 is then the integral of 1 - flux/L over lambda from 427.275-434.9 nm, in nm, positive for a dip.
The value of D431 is 0.83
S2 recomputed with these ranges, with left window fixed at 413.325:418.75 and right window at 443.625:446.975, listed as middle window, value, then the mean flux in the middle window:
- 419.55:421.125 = 0.03 mag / 21.9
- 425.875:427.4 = 0.17 mag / 19.5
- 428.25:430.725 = 0.27 mag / 18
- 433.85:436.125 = 0.10 mag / 21.2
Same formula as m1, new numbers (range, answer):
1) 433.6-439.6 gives 13.5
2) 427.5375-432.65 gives 11.5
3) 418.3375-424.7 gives 10.6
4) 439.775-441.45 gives 16.6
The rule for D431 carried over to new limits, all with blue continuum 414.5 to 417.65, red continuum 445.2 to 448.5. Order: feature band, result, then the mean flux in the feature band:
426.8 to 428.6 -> 0.25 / 19.8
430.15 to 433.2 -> 0.50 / 19.4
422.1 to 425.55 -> 0.31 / 20.7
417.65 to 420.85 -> 0.12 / 21.7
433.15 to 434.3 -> 0.01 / 23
